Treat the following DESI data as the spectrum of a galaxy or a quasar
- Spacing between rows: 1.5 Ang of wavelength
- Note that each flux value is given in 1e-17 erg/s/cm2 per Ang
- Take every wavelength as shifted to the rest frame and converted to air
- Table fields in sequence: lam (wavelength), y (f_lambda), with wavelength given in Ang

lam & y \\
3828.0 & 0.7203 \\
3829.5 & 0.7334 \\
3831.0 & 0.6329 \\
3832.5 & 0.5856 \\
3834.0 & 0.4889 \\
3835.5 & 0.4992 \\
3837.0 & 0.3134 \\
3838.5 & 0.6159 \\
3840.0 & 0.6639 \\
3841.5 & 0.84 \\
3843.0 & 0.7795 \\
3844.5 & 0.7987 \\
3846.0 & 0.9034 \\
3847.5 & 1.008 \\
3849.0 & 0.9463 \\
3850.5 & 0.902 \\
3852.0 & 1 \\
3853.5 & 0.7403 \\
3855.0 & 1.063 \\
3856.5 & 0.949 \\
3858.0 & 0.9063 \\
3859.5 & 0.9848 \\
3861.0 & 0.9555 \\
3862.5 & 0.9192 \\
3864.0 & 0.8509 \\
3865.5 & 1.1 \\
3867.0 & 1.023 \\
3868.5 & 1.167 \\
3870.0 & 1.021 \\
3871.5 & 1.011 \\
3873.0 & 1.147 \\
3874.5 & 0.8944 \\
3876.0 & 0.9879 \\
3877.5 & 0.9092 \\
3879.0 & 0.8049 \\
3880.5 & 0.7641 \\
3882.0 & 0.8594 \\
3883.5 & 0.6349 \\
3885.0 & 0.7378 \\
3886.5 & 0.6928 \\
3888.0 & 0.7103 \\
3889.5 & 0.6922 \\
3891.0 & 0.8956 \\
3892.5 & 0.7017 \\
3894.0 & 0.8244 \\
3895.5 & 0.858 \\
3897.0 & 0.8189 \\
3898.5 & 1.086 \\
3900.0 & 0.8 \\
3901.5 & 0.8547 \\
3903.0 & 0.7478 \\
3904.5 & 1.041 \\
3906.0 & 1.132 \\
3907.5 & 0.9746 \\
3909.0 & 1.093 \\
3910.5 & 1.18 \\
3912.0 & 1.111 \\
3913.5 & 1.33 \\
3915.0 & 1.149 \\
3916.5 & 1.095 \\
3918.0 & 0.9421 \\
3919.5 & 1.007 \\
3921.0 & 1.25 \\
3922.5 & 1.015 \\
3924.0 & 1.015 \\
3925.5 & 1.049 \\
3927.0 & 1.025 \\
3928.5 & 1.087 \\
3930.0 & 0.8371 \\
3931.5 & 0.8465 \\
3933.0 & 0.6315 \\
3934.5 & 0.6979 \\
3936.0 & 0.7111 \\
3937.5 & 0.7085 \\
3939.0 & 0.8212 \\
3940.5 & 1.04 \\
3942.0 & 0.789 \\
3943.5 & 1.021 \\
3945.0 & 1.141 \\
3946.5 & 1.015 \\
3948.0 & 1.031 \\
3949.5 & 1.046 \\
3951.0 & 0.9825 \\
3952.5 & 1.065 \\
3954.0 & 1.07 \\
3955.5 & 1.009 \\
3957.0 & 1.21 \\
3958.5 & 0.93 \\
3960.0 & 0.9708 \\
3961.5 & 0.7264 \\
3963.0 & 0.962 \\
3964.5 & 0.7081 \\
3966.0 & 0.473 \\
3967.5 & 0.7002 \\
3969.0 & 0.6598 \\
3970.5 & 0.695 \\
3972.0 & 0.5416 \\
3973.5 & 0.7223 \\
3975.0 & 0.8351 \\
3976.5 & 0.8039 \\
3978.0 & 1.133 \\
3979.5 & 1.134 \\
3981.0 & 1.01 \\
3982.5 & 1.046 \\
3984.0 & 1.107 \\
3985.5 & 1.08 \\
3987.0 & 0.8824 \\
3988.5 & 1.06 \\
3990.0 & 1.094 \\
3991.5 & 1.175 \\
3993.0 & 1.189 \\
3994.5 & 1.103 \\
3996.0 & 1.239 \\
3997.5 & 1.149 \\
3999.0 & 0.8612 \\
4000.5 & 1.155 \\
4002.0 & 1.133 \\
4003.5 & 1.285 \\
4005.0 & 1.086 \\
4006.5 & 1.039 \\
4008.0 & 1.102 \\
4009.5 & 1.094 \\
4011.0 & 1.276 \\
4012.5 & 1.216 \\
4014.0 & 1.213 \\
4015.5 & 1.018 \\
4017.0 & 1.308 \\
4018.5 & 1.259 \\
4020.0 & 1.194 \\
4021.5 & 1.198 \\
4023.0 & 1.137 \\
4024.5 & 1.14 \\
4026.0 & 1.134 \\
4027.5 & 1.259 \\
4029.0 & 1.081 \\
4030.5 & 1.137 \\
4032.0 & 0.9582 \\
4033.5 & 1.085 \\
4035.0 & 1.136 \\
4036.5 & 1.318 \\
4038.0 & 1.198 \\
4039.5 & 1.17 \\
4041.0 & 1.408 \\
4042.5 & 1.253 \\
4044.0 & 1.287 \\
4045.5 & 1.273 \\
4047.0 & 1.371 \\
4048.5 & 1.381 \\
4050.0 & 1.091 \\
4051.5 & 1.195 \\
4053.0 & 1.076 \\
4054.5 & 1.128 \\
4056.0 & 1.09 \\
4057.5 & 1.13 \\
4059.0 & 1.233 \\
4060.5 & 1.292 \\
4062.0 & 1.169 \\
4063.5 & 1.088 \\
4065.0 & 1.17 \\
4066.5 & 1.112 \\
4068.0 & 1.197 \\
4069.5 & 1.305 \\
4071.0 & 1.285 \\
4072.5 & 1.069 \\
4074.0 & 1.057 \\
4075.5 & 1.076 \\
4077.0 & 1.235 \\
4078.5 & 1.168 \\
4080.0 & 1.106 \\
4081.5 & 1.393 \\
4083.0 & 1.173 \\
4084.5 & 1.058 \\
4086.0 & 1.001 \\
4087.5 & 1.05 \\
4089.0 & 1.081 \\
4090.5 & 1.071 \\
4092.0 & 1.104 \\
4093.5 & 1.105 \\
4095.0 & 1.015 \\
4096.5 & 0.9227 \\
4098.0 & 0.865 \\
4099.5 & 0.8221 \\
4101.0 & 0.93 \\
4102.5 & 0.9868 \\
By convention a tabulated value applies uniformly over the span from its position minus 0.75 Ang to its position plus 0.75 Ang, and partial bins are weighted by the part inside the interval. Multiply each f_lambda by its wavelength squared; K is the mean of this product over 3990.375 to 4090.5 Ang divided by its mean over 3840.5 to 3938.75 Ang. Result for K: 1.36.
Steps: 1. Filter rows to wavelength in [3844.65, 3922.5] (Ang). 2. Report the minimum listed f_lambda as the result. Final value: 0.6349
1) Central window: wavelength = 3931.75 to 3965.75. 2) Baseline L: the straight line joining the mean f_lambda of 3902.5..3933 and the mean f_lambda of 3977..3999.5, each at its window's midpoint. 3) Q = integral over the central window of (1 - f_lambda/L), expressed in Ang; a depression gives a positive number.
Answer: 4.6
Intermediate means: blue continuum 1.04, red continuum 1.08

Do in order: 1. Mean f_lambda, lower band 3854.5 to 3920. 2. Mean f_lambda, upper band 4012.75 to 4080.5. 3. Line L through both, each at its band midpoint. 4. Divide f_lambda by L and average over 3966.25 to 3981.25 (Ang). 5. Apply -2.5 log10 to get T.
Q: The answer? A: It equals 0.31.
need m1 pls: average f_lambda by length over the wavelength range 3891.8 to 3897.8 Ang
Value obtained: 0.804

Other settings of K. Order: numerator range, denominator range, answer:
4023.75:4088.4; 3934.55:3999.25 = 1.30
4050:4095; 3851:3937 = 1.34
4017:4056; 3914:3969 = 1.34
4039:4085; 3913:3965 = 1.31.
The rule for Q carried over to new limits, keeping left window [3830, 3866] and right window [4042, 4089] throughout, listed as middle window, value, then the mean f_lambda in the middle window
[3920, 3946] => 0.7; 0.924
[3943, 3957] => -1.0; 1.05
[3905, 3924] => -3.8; 1.1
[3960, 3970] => 2.8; 0.725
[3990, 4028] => -2.7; 1.16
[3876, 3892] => 1.6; 0.779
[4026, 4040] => -0.3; 1.15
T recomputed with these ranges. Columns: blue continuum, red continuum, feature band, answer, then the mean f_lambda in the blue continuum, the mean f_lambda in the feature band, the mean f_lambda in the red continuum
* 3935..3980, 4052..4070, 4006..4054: -0.10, 0.886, 1.19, 1.16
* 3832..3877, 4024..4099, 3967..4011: 0.05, 0.871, 1.01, 1.15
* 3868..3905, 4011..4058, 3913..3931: -0.13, 0.863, 1.06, 1.19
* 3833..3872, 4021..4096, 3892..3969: 0.03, 0.861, 0.946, 1.16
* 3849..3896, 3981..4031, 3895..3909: 0.02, 0.895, 0.934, 1.13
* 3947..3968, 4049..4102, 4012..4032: -0.14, 0.924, 1.17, 1.11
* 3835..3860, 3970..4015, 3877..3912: 0.04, 0.82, 0.866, 1.05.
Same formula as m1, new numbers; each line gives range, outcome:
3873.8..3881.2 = 0.873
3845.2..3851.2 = 0.939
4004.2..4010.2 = 1.08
